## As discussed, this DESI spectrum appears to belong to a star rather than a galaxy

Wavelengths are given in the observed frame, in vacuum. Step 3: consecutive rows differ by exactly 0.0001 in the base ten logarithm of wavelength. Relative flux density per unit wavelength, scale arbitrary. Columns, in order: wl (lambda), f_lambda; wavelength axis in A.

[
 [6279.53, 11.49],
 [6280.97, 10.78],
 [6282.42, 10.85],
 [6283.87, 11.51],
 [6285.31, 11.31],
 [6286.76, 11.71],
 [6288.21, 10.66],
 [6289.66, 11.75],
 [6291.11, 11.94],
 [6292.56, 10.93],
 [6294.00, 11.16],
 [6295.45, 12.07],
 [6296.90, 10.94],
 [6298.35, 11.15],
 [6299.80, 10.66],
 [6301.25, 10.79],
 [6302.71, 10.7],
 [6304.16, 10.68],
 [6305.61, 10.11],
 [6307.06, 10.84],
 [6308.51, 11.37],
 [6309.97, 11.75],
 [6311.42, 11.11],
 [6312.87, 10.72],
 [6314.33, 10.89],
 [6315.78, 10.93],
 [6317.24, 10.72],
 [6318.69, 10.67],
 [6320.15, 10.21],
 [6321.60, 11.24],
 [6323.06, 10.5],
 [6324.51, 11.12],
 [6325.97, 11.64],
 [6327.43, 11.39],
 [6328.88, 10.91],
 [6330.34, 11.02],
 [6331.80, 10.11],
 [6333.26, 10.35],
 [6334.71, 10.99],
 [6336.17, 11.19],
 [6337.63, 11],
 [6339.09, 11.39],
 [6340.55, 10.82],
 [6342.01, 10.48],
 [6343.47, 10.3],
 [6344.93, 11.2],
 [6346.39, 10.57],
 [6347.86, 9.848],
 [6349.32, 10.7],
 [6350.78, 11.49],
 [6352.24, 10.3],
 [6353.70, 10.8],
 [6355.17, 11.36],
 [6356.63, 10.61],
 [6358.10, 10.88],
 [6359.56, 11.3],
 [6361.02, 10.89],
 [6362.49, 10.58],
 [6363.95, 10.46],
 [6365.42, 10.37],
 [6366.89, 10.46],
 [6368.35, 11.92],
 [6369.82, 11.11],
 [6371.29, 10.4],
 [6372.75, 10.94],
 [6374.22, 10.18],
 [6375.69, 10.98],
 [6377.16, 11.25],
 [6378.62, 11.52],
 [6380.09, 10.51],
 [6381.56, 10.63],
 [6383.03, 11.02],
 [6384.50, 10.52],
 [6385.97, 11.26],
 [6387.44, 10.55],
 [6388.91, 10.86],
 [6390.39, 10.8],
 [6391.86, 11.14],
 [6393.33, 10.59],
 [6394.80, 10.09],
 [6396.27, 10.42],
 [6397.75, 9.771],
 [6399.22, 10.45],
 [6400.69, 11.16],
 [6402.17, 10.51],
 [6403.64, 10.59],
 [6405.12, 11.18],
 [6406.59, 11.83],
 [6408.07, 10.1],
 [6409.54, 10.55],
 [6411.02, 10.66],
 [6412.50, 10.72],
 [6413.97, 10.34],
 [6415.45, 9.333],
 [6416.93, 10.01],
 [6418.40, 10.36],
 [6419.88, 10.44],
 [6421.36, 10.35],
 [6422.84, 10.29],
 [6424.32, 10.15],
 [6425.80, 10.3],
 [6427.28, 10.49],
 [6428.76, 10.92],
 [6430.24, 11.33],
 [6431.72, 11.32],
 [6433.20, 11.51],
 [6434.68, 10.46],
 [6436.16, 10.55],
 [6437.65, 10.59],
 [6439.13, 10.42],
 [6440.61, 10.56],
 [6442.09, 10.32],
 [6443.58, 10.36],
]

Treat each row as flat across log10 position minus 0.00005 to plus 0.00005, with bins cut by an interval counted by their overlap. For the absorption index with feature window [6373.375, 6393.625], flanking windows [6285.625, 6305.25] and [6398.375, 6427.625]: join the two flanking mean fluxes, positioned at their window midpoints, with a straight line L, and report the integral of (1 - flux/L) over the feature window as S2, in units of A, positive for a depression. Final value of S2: -0.37 A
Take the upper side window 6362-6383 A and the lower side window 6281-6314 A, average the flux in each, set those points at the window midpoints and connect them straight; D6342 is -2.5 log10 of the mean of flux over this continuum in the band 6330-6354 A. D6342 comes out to 0.02 mag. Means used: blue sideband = 11.1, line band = 10.7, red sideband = 10.8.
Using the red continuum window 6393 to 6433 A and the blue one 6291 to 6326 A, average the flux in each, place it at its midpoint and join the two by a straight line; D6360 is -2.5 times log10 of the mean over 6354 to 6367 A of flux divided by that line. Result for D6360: 0.00 mag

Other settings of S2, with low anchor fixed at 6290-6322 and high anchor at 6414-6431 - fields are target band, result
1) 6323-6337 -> -0.1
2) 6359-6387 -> -0.6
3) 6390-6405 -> -0.1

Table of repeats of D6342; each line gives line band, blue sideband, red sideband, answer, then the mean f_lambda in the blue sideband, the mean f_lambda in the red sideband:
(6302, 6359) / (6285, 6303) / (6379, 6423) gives 0.015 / 11.2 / 10.6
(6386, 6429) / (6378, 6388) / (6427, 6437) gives 0.039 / 10.9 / 11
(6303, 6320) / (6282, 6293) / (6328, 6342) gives 0.024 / 11.4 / 10.9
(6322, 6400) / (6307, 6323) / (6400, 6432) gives -0.002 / 10.9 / 10.6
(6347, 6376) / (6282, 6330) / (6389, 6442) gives 0.004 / 11.1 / 10.6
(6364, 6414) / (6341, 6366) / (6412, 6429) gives -0.027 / 10.7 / 10.3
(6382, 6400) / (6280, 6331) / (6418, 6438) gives 0.015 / 11.1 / 10.6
